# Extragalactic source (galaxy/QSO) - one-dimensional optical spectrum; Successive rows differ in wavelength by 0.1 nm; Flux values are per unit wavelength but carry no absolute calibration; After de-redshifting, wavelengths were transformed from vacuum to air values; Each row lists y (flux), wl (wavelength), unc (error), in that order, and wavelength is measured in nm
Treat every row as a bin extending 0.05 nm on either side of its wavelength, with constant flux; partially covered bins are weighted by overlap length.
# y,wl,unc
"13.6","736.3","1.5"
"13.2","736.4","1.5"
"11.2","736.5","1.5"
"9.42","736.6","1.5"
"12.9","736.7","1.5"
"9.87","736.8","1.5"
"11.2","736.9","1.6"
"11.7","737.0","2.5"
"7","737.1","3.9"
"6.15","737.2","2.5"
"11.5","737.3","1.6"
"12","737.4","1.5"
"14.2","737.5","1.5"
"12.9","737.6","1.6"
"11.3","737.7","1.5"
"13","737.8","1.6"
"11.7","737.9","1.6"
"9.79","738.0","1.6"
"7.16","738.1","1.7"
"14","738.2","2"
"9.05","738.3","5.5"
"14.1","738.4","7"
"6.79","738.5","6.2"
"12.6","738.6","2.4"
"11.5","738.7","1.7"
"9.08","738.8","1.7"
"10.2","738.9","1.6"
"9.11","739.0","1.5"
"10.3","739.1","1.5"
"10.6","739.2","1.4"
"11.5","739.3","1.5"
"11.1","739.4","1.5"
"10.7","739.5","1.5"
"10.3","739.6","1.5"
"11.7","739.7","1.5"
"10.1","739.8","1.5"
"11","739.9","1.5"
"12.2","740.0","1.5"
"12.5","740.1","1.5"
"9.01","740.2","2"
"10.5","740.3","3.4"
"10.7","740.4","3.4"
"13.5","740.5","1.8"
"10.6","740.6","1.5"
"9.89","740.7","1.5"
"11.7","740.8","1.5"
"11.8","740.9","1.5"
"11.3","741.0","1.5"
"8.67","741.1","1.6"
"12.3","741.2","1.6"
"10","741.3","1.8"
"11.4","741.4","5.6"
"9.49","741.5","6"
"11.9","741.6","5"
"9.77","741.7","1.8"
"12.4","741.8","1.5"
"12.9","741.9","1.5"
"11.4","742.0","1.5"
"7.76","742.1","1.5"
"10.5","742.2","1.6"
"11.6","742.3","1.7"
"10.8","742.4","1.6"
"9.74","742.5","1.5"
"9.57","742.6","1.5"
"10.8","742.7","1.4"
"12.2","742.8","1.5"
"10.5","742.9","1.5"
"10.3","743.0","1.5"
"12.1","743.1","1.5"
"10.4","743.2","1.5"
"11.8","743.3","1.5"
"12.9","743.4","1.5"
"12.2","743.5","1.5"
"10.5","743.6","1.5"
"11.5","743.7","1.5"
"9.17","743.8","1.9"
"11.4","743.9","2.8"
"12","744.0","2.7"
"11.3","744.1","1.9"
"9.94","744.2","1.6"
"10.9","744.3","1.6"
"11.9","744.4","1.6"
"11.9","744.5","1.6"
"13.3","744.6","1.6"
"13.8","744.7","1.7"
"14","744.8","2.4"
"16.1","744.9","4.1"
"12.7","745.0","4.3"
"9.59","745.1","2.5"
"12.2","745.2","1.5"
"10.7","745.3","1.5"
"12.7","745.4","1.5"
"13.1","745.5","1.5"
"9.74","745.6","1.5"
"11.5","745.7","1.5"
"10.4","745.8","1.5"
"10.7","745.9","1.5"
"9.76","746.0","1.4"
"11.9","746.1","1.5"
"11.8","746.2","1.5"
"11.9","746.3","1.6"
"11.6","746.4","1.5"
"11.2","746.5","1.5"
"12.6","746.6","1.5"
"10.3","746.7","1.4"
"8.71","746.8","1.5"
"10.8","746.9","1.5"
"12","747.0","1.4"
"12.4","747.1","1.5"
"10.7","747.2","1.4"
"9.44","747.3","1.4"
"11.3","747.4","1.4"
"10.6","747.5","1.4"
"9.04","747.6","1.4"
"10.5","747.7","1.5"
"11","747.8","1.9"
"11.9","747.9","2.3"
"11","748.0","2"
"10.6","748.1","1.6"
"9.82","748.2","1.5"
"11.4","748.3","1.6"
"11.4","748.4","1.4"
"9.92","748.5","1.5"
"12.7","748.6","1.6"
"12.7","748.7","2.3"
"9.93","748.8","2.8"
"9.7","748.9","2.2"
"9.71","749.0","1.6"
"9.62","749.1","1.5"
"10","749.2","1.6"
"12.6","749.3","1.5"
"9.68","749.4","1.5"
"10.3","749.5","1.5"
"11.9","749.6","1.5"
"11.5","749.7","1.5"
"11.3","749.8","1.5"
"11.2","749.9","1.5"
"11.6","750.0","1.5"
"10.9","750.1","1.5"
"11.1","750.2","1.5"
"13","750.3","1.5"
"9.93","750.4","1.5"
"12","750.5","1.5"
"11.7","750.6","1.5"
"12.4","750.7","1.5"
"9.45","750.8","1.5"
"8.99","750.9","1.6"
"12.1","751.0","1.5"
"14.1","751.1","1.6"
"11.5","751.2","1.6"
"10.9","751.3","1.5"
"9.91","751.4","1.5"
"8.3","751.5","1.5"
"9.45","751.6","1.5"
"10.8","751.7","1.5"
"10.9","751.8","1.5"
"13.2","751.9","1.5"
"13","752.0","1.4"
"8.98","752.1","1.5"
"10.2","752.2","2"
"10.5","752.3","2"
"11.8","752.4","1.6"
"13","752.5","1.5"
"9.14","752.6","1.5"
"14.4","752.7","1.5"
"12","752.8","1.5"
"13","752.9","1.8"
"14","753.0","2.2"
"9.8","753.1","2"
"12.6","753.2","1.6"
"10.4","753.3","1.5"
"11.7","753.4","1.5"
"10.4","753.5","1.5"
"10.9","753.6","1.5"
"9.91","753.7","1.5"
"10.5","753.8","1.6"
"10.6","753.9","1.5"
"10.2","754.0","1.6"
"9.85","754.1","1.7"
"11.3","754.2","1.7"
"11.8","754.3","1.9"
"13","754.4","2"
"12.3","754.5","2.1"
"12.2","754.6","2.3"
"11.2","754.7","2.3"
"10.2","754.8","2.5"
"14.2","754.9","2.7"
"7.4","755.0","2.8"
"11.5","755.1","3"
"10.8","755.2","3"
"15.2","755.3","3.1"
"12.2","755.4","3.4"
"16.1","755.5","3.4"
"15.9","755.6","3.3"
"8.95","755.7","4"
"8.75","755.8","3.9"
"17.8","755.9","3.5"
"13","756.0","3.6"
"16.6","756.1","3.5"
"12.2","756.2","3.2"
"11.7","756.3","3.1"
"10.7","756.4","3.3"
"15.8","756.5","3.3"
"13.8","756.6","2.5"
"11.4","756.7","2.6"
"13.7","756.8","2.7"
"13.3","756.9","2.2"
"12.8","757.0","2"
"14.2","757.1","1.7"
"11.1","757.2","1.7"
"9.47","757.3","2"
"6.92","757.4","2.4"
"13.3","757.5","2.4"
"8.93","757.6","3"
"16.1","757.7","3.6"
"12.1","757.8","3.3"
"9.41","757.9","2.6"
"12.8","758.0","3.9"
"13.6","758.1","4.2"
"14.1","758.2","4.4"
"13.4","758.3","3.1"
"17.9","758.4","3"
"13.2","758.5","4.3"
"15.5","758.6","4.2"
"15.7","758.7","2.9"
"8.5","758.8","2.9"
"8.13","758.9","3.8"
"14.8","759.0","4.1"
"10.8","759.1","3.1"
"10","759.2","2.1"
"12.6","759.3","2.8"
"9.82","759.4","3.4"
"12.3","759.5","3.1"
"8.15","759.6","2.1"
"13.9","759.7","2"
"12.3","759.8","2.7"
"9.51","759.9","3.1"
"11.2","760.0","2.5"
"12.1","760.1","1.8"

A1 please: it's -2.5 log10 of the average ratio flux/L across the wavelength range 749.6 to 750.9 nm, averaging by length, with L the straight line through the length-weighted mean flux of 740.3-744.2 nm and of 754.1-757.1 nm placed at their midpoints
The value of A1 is 0.064 mag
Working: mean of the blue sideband 11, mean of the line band 11.3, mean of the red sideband 12.6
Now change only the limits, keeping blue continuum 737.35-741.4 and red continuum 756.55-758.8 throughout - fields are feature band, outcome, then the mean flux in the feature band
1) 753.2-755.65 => 0.070 mag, 11.7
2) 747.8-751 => 0.093 mag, 11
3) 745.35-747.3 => 0.044 mag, 11.2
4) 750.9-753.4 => 0.079 mag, 11.4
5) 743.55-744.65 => 0.020 mag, 11.3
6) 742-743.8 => 0.048 mag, 10.9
